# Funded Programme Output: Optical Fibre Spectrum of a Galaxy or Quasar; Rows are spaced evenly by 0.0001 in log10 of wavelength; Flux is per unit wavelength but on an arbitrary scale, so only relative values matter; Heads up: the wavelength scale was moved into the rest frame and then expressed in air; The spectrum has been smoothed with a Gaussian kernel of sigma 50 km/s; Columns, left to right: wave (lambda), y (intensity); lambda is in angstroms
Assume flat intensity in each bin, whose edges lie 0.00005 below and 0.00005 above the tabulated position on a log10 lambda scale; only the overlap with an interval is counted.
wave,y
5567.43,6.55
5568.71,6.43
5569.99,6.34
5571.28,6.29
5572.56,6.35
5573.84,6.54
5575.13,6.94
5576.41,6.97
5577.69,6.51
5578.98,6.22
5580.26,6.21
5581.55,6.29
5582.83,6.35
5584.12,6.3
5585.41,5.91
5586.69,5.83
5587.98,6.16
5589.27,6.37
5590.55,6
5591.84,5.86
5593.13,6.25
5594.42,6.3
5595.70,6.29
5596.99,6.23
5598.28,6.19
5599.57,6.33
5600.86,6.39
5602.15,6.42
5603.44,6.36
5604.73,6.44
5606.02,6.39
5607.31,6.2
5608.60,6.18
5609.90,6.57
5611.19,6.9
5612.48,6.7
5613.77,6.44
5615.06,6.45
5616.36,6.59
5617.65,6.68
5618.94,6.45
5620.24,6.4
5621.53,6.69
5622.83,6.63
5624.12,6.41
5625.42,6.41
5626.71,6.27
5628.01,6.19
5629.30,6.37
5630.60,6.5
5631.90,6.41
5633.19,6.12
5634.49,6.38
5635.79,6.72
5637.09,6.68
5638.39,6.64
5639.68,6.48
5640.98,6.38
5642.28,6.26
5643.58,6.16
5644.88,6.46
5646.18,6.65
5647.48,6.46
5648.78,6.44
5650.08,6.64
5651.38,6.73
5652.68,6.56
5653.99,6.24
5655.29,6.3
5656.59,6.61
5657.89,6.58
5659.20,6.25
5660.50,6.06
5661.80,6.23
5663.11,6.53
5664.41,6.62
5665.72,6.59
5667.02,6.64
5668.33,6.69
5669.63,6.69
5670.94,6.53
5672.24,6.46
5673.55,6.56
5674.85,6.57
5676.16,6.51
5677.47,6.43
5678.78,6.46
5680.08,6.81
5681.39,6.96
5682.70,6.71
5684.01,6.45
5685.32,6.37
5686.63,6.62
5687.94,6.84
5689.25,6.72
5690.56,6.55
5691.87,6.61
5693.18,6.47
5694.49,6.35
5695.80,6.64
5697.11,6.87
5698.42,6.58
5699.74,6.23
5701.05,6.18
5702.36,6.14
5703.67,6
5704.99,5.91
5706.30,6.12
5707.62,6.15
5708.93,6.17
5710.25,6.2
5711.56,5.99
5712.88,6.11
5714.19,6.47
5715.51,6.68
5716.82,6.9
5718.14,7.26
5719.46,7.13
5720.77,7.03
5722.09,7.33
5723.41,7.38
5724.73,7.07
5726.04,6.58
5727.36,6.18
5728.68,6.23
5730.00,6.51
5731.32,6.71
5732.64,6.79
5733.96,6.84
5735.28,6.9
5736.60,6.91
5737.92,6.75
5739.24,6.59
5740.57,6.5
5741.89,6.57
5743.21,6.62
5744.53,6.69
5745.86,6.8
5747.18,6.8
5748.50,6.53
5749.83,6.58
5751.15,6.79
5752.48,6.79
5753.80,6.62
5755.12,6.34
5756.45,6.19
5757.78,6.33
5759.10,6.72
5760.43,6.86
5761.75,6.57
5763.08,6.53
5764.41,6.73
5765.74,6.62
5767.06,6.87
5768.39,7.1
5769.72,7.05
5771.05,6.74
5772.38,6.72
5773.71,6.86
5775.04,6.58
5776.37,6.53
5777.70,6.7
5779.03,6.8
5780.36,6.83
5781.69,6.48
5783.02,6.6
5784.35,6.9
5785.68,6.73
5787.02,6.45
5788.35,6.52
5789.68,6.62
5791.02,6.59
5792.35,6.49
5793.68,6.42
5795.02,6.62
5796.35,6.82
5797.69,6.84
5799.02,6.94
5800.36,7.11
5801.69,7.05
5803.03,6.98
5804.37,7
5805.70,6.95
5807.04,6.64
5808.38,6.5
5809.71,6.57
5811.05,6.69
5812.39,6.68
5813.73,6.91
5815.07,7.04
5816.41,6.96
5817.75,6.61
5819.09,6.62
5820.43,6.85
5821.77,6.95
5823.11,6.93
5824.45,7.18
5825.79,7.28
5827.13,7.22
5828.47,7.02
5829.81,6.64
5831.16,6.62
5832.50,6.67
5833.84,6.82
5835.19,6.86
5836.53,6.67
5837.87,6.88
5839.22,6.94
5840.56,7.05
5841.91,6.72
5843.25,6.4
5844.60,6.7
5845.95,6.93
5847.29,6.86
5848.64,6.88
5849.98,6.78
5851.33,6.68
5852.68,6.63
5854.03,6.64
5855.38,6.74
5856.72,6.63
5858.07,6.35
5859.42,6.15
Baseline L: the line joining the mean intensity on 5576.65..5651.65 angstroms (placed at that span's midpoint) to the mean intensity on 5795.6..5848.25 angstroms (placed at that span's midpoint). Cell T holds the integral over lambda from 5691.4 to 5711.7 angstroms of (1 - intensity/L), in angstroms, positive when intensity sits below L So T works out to 0.9 angstroms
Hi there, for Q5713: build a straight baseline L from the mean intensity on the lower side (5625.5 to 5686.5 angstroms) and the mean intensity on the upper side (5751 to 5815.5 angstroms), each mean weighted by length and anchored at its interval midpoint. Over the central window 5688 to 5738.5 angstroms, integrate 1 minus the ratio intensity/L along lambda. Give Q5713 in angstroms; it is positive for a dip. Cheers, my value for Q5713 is 0.1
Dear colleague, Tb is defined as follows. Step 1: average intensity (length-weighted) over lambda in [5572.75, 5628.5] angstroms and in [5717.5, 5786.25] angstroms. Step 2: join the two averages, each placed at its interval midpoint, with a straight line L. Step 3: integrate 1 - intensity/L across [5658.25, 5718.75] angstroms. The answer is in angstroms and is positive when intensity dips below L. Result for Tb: 1.0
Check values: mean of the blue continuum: 6.38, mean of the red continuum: 6.73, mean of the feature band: 6.48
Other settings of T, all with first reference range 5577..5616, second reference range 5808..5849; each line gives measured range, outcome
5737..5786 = 0.0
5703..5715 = 0.8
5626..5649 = -0.1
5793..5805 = -0.2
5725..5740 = -0.1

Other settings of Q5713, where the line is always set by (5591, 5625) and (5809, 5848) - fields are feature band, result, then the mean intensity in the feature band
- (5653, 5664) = 0.2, 6.36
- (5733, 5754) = -0.1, 6.71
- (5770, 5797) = 0.4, 6.66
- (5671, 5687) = -0.1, 6.57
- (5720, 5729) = -0.3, 6.86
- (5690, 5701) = 0.1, 6.52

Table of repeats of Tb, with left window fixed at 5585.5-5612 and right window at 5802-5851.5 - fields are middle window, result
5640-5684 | -0.5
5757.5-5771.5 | -0.1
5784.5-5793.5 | 0.2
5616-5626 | -0.3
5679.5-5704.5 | -0.1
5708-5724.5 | -0.4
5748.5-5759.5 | 0.2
